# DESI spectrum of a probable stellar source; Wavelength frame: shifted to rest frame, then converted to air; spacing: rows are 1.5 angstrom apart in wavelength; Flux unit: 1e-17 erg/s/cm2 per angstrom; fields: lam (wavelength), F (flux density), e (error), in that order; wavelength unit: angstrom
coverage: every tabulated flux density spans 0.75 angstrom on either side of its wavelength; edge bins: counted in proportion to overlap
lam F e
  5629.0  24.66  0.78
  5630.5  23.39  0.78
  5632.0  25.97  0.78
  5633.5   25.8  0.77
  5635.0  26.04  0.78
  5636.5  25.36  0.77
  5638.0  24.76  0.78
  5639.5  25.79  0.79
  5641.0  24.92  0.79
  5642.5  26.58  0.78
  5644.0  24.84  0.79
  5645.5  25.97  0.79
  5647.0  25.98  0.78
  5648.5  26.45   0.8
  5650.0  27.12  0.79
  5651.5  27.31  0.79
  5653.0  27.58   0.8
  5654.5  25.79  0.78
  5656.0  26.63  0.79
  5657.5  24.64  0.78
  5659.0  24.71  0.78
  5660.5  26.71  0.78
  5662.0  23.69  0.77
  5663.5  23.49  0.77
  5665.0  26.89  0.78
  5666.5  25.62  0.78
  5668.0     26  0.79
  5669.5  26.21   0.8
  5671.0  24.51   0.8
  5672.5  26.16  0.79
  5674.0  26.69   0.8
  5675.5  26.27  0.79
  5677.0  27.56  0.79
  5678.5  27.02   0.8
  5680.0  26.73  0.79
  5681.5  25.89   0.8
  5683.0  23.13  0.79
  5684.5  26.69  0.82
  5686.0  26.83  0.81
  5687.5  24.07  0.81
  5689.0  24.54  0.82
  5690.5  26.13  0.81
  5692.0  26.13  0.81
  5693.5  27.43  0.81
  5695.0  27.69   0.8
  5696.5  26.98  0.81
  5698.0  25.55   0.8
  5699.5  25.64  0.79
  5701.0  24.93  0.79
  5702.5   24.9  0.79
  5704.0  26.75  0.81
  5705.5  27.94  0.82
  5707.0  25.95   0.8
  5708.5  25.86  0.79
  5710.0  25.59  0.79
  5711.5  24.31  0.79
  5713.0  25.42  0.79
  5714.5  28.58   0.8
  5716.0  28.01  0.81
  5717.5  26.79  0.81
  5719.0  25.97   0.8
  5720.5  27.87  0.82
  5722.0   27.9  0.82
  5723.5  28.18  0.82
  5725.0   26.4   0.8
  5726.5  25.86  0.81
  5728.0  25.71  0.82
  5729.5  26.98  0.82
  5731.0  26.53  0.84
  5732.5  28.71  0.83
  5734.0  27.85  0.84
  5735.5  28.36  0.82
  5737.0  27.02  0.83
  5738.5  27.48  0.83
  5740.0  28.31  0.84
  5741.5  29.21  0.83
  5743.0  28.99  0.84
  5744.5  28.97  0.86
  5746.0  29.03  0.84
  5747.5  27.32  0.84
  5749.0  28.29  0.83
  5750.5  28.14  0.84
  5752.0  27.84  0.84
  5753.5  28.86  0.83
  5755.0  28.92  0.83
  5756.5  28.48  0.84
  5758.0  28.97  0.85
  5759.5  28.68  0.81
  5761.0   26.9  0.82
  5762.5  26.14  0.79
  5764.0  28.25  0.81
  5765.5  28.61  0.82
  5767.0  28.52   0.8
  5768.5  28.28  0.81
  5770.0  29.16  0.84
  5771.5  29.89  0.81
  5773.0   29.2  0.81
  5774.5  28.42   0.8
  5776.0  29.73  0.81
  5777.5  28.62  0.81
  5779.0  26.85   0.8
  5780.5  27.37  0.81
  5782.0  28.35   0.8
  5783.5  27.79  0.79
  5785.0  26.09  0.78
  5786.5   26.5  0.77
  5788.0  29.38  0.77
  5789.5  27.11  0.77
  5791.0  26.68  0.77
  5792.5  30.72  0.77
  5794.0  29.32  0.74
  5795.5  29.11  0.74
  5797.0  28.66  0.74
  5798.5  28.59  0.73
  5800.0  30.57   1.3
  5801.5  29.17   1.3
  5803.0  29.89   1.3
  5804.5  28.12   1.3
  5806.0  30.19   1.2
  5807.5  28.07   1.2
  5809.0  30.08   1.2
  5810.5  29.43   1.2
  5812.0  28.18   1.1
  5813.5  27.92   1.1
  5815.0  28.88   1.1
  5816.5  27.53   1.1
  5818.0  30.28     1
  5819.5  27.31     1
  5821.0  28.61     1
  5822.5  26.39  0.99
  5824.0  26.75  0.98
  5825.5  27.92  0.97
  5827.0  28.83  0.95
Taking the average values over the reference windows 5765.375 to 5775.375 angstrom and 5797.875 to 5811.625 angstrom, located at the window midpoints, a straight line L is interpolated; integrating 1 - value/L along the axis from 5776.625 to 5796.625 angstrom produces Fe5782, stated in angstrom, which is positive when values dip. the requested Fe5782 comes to 0.7 angstrom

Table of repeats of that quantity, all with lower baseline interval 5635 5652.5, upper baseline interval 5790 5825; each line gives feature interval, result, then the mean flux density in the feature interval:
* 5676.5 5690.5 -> 0.4 angstrom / 25.8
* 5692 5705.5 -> 0.3 angstrom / 26.3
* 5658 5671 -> 0.5 angstrom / 25.3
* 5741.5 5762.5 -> -0.5 angstrom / 28.4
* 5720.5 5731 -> 0.2 angstrom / 26.9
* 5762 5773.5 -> -0.2 angstrom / 28.5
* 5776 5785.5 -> 0.2 angstrom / 27.7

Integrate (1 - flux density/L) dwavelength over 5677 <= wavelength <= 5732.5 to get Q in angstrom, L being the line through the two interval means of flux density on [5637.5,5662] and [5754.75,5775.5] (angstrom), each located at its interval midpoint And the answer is 1.6 angstrom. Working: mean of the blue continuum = 25.9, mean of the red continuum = 28.5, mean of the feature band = 26.4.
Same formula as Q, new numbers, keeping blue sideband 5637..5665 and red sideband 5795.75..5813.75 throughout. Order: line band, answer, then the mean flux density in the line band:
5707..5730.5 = 0.54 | 26.6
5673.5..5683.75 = 0.07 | 26.2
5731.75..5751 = -0.39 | 28.3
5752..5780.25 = -0.17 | 28.4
